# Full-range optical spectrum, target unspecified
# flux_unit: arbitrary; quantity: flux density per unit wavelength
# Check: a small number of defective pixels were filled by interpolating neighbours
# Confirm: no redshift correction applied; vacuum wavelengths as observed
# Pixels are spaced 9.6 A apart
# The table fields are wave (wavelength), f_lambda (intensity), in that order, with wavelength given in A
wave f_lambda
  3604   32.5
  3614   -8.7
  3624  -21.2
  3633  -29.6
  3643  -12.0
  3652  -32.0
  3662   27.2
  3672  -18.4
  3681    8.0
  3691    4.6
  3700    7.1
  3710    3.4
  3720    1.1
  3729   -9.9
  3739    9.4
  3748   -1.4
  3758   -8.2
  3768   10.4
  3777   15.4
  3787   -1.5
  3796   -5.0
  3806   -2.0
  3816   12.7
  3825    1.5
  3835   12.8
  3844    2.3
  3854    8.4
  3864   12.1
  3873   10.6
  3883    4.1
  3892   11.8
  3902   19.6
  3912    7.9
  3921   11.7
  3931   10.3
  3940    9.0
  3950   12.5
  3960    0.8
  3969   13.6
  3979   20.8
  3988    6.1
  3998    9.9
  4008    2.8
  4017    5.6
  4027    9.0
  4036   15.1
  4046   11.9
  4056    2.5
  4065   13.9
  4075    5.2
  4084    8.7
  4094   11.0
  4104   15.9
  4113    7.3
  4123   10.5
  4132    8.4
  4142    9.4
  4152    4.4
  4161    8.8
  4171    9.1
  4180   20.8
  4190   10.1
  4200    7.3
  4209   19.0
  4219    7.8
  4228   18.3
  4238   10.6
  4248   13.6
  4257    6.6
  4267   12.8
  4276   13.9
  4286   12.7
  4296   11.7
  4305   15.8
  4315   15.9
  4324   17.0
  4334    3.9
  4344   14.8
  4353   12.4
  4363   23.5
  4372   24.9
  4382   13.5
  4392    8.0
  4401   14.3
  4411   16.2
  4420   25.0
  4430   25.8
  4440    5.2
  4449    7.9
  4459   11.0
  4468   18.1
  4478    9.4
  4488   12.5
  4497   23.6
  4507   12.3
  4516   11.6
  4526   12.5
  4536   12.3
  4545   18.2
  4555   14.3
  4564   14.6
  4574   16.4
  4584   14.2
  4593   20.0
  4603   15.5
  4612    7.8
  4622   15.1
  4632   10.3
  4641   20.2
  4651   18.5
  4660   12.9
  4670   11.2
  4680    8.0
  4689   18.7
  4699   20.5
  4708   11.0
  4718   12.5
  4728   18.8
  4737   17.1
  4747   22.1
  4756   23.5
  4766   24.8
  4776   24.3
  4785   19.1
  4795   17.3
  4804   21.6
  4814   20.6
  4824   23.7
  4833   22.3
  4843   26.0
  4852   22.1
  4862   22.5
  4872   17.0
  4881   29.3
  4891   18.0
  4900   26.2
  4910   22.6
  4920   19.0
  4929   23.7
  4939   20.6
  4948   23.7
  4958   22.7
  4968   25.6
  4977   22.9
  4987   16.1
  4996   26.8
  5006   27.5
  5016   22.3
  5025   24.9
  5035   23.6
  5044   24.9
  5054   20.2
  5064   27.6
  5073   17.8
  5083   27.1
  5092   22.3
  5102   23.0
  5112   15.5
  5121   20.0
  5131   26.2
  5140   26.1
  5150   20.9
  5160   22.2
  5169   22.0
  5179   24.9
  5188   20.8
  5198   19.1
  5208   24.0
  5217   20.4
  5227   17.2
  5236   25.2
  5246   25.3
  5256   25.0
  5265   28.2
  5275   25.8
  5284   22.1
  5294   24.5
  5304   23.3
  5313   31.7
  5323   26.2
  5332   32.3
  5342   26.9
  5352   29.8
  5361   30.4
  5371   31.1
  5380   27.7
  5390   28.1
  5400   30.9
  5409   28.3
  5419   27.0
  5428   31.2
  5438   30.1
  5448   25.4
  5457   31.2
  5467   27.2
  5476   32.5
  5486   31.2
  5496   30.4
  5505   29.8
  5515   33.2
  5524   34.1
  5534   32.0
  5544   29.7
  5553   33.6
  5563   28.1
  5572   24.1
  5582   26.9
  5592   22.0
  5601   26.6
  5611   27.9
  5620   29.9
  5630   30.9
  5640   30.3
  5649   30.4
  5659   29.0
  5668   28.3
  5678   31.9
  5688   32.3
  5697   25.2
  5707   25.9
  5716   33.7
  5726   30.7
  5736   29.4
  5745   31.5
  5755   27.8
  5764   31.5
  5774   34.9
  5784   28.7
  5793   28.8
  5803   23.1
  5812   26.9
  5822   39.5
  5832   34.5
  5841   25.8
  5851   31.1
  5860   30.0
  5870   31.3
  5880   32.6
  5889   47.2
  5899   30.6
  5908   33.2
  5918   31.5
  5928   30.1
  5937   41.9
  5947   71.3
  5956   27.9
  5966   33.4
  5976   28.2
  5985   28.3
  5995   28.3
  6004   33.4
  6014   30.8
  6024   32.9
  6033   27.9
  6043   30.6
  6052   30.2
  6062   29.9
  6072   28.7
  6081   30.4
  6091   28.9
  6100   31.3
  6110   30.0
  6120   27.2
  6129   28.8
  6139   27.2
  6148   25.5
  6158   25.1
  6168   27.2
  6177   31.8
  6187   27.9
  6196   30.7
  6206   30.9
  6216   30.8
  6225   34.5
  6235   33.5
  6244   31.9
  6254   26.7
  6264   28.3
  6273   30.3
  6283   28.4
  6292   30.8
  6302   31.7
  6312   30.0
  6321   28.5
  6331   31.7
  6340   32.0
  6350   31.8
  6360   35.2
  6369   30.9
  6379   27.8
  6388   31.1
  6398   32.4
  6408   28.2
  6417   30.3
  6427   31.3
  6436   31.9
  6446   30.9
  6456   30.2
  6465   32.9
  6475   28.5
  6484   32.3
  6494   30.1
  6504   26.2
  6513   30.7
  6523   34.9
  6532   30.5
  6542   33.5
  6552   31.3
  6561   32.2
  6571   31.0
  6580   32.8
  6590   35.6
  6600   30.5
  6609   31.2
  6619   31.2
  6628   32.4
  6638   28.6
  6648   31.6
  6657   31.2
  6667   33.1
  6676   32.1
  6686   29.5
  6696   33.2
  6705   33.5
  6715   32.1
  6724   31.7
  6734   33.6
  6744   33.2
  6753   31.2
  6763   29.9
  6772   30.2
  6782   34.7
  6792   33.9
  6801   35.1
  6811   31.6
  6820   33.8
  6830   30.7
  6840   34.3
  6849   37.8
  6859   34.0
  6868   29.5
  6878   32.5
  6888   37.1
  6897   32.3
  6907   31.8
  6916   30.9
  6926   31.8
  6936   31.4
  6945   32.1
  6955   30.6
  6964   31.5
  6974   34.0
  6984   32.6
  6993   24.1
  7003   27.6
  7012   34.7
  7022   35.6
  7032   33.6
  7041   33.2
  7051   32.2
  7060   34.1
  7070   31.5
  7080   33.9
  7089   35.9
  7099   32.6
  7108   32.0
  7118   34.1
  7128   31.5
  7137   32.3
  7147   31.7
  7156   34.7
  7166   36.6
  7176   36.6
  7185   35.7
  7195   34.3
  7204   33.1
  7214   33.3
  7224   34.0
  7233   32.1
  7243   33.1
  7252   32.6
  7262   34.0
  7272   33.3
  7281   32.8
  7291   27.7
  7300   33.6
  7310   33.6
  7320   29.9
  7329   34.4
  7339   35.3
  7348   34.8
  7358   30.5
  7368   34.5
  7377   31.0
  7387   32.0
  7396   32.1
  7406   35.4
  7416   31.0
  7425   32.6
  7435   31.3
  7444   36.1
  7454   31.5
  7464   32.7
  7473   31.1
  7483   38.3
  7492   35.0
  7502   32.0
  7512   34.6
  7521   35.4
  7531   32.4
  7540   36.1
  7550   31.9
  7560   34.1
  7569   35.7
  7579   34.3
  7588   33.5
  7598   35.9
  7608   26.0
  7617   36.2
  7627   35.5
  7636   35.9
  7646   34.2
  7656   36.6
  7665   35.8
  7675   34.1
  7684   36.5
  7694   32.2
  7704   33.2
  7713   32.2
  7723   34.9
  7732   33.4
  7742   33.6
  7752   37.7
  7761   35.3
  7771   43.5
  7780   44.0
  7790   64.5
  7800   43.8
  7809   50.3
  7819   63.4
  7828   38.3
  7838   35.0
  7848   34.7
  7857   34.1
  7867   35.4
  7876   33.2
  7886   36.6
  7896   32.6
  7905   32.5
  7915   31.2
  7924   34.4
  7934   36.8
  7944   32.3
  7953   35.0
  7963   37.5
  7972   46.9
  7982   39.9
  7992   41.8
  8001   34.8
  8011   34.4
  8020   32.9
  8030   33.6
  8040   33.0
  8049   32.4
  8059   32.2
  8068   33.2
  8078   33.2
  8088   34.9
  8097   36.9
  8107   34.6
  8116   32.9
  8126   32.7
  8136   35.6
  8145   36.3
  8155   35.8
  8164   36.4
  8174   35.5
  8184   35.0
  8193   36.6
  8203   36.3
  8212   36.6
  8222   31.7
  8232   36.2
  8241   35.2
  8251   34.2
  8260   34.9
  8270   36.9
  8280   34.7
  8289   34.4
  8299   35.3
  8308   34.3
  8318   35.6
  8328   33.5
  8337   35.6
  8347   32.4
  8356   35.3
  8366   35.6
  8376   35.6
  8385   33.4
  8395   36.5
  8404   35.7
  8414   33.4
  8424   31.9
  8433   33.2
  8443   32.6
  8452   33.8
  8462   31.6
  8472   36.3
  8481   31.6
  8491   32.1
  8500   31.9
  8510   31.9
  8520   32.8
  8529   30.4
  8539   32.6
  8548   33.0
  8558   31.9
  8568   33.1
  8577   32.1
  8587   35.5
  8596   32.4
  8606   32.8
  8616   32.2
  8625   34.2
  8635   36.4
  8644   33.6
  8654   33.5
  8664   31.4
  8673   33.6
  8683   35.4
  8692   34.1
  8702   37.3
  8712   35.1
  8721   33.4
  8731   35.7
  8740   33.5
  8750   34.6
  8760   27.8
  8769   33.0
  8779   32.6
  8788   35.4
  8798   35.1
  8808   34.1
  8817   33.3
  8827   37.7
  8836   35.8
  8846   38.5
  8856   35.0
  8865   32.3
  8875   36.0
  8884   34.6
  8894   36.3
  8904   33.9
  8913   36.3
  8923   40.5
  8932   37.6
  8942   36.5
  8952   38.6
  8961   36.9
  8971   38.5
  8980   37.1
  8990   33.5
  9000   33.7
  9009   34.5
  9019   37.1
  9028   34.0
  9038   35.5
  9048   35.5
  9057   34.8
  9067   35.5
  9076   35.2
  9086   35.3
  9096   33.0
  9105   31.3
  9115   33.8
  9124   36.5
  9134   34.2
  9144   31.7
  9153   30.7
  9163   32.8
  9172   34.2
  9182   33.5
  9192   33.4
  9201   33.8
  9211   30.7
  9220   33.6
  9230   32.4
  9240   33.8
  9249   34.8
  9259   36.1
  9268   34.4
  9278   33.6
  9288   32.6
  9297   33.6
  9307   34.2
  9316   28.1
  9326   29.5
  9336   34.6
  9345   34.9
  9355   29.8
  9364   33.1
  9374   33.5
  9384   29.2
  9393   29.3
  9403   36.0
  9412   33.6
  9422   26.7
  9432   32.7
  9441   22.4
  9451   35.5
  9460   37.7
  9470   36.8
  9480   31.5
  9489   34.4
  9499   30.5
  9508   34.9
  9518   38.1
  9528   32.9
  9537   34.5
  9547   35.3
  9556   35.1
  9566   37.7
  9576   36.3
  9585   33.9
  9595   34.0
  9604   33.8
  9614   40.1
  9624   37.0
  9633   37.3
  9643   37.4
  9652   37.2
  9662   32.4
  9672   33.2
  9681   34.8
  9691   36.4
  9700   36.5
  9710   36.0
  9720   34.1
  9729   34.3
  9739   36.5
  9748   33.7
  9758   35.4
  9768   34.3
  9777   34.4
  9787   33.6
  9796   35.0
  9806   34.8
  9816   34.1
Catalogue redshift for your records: 0.19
